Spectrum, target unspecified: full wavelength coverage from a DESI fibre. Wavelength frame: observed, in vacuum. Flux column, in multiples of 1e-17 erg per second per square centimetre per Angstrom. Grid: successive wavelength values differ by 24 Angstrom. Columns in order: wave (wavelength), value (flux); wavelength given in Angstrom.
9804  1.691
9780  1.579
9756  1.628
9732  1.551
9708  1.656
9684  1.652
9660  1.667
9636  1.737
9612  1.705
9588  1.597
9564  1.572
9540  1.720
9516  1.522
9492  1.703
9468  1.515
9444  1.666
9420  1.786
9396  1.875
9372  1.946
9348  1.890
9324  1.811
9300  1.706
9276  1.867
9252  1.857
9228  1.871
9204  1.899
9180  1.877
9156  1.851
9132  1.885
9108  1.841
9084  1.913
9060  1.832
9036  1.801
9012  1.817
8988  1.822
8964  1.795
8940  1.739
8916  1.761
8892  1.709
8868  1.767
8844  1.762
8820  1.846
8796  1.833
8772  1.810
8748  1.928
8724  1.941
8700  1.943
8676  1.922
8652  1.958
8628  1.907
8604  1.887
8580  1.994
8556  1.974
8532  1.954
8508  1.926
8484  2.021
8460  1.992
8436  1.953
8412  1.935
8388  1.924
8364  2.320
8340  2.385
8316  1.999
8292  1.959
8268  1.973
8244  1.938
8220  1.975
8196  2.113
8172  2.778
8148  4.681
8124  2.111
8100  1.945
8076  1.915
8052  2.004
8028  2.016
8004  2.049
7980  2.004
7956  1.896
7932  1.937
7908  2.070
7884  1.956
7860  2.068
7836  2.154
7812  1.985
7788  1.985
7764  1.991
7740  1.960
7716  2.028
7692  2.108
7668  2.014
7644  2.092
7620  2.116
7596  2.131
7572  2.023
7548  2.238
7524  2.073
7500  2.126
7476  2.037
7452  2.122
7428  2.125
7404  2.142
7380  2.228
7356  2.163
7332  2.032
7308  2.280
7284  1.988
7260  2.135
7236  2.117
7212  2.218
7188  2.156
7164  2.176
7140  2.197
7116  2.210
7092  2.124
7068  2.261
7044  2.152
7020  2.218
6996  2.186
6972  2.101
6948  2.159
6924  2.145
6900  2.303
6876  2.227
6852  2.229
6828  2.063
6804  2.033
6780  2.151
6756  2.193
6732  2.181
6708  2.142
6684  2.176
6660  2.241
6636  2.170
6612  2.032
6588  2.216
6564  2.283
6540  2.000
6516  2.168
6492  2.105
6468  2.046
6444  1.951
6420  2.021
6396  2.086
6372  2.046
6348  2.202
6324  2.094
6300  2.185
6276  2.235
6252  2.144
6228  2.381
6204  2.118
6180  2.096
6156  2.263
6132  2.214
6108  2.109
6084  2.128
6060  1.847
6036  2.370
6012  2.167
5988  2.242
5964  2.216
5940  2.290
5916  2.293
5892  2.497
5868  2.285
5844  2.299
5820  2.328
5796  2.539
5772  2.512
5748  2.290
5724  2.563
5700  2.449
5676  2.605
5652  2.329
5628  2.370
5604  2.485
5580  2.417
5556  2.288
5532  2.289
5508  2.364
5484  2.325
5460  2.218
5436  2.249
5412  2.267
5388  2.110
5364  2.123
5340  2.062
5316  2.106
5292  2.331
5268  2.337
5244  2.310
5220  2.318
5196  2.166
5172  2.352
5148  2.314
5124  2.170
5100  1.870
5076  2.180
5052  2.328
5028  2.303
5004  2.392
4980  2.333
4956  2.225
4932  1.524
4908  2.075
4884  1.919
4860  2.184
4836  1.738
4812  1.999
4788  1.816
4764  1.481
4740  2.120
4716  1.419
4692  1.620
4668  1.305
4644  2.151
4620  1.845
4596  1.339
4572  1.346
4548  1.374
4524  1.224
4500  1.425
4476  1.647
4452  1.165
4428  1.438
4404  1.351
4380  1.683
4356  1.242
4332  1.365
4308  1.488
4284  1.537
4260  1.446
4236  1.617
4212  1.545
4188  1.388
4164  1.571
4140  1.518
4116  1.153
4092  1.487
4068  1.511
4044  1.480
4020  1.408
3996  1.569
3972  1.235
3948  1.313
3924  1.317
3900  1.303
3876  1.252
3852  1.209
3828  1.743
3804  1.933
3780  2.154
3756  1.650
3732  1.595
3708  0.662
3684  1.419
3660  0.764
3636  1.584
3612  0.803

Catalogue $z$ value 0.242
